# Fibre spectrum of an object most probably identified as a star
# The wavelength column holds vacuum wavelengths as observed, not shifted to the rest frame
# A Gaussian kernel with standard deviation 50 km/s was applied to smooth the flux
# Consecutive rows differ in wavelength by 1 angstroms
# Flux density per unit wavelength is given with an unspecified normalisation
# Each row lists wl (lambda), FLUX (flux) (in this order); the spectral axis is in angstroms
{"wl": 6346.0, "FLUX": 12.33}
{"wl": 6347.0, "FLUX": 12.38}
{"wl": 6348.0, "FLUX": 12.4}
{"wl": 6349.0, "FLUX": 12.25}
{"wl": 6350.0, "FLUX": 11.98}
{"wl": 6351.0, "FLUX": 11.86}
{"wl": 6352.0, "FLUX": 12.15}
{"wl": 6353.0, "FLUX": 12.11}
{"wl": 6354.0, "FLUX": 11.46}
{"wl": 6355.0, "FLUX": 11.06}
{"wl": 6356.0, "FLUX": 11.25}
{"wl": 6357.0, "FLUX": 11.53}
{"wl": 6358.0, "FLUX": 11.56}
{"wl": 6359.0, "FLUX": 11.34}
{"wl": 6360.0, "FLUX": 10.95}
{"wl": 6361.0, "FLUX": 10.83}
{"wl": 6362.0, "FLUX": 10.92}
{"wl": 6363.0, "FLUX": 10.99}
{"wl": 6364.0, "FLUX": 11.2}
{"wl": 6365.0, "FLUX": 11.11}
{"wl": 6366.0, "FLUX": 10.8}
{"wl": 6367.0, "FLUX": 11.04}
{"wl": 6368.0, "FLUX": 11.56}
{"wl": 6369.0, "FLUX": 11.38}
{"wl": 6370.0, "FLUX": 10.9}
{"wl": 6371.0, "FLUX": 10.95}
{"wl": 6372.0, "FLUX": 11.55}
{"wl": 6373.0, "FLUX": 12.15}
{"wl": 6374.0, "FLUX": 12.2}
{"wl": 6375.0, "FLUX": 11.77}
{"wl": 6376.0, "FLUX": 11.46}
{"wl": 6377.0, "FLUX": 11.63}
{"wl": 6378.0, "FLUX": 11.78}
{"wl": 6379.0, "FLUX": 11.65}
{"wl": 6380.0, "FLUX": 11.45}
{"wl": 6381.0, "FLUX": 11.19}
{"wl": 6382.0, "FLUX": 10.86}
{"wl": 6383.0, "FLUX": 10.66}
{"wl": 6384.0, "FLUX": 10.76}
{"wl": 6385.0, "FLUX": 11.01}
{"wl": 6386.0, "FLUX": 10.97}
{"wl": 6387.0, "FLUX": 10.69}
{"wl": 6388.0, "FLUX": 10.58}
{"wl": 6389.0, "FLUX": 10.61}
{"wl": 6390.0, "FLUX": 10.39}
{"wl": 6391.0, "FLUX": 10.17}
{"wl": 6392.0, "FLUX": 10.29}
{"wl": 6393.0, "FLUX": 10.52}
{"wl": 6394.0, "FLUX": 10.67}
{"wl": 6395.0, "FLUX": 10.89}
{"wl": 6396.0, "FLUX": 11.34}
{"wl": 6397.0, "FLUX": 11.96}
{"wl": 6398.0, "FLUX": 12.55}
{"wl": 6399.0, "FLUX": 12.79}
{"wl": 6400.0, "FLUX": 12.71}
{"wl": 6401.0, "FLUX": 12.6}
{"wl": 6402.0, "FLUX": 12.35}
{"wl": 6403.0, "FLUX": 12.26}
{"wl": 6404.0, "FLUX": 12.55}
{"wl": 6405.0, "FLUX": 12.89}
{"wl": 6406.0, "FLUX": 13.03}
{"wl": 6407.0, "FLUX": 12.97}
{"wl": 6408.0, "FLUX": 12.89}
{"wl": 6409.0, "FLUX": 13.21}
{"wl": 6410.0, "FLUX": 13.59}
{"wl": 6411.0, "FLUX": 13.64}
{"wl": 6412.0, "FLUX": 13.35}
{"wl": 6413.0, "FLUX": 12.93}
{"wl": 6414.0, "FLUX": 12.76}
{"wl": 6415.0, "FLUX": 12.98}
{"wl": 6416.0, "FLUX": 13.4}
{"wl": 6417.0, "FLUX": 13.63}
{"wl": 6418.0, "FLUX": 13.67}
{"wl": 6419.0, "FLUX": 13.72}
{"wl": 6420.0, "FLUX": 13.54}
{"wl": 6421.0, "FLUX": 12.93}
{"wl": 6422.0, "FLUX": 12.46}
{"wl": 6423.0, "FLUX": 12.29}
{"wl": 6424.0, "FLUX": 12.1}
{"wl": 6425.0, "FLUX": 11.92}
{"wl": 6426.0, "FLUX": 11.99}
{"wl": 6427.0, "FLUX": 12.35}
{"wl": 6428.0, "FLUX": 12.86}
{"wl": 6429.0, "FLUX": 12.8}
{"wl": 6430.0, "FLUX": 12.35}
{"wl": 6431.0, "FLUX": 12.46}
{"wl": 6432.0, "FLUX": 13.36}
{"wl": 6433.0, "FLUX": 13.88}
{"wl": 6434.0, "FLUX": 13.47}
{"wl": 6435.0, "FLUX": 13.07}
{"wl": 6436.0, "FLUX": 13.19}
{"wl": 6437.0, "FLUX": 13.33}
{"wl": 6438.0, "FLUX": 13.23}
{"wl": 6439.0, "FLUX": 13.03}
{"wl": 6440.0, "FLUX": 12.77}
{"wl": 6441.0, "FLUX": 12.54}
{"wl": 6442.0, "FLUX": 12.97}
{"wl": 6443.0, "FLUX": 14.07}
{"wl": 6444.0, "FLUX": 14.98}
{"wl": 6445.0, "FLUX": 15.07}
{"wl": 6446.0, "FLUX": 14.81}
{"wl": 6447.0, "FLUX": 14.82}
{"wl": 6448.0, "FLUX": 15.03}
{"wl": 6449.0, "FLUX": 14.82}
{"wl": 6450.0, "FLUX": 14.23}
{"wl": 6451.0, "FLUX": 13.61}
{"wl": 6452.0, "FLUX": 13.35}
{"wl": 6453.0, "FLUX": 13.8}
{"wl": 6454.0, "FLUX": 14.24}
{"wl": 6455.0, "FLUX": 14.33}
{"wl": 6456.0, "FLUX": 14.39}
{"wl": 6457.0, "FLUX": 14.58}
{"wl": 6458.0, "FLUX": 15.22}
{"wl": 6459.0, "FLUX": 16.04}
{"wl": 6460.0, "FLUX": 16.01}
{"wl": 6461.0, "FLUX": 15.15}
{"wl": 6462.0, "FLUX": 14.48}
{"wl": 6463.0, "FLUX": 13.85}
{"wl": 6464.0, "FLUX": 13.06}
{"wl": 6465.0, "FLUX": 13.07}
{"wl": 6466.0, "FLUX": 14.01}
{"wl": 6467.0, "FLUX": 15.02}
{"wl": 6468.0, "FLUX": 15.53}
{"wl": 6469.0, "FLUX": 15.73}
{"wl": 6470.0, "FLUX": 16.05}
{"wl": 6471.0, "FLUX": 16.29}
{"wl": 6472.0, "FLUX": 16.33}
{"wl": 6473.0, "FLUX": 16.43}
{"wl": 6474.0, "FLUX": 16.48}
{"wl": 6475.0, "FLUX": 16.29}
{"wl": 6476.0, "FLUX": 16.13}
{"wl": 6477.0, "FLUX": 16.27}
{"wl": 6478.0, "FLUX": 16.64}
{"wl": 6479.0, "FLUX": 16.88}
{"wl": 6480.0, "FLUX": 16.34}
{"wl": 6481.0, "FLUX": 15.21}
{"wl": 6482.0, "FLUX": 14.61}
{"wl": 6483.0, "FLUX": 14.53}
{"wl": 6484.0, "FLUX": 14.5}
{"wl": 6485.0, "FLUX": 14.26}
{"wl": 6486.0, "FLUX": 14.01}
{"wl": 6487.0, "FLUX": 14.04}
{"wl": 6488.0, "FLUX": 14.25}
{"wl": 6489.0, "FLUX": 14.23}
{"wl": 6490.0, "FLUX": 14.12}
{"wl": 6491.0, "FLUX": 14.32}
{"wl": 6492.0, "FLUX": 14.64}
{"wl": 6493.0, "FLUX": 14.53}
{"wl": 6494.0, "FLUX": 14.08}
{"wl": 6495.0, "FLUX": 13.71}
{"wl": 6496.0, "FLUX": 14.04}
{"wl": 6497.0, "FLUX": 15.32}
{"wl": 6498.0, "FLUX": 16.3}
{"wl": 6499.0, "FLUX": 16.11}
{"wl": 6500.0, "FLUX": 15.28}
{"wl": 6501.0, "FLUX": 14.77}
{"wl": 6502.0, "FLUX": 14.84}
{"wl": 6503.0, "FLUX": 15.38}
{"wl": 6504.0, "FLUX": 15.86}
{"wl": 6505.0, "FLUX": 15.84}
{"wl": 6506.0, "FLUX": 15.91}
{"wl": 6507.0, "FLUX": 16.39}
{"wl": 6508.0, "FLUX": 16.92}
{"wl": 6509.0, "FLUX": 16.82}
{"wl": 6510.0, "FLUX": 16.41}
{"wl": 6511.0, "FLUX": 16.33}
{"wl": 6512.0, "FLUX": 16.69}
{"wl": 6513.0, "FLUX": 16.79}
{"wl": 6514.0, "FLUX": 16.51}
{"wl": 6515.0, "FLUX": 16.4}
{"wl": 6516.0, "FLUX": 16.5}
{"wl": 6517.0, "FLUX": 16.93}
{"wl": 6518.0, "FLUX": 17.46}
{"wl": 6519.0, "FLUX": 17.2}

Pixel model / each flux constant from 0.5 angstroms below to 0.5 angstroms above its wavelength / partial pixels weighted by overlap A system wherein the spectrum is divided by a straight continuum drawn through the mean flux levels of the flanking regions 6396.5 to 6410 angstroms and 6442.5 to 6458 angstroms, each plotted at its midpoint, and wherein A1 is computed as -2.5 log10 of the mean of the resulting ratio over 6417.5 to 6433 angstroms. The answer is 0.06 mag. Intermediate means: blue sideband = 12.7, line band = 12.8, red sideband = 14.4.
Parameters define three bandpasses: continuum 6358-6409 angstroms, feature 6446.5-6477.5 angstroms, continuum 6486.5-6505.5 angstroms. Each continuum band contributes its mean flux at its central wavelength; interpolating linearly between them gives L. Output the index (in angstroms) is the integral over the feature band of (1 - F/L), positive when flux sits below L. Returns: -2.6 angstroms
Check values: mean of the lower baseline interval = 11.5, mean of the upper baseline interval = 14.8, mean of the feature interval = 15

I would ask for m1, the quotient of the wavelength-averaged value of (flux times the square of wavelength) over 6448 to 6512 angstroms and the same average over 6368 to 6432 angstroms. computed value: 1.29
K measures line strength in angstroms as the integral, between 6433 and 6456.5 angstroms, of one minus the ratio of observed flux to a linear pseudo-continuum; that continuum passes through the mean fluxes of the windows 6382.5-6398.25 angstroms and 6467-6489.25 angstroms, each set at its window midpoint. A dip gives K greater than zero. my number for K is -0.2 angstroms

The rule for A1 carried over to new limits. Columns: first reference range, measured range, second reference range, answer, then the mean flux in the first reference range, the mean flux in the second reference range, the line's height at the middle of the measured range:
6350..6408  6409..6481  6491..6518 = -0.03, 11.5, 15.7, 13.7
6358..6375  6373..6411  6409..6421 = 0.06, 11.3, 13.4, 12.4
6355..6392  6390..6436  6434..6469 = 0.01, 11.1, 14.2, 12.7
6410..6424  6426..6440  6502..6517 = 0.06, 13.2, 16.3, 13.7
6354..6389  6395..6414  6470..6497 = -0.03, 11.2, 15.1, 12.4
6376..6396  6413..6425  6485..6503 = -0.08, 10.9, 14.6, 12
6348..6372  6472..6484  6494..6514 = -0.07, 11.4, 15.8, 15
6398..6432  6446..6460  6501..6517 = -0.03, 12.9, 16.2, 14.2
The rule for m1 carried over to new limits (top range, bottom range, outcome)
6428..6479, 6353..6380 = 1.31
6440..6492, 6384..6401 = 1.36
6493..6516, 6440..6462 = 1.11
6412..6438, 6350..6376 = 1.16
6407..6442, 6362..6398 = 1.18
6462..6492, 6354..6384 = 1.38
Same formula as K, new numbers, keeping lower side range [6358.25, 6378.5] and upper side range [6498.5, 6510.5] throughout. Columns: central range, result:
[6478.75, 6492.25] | 0.5 angstroms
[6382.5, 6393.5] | 1.3 angstroms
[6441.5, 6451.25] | -0.4 angstroms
